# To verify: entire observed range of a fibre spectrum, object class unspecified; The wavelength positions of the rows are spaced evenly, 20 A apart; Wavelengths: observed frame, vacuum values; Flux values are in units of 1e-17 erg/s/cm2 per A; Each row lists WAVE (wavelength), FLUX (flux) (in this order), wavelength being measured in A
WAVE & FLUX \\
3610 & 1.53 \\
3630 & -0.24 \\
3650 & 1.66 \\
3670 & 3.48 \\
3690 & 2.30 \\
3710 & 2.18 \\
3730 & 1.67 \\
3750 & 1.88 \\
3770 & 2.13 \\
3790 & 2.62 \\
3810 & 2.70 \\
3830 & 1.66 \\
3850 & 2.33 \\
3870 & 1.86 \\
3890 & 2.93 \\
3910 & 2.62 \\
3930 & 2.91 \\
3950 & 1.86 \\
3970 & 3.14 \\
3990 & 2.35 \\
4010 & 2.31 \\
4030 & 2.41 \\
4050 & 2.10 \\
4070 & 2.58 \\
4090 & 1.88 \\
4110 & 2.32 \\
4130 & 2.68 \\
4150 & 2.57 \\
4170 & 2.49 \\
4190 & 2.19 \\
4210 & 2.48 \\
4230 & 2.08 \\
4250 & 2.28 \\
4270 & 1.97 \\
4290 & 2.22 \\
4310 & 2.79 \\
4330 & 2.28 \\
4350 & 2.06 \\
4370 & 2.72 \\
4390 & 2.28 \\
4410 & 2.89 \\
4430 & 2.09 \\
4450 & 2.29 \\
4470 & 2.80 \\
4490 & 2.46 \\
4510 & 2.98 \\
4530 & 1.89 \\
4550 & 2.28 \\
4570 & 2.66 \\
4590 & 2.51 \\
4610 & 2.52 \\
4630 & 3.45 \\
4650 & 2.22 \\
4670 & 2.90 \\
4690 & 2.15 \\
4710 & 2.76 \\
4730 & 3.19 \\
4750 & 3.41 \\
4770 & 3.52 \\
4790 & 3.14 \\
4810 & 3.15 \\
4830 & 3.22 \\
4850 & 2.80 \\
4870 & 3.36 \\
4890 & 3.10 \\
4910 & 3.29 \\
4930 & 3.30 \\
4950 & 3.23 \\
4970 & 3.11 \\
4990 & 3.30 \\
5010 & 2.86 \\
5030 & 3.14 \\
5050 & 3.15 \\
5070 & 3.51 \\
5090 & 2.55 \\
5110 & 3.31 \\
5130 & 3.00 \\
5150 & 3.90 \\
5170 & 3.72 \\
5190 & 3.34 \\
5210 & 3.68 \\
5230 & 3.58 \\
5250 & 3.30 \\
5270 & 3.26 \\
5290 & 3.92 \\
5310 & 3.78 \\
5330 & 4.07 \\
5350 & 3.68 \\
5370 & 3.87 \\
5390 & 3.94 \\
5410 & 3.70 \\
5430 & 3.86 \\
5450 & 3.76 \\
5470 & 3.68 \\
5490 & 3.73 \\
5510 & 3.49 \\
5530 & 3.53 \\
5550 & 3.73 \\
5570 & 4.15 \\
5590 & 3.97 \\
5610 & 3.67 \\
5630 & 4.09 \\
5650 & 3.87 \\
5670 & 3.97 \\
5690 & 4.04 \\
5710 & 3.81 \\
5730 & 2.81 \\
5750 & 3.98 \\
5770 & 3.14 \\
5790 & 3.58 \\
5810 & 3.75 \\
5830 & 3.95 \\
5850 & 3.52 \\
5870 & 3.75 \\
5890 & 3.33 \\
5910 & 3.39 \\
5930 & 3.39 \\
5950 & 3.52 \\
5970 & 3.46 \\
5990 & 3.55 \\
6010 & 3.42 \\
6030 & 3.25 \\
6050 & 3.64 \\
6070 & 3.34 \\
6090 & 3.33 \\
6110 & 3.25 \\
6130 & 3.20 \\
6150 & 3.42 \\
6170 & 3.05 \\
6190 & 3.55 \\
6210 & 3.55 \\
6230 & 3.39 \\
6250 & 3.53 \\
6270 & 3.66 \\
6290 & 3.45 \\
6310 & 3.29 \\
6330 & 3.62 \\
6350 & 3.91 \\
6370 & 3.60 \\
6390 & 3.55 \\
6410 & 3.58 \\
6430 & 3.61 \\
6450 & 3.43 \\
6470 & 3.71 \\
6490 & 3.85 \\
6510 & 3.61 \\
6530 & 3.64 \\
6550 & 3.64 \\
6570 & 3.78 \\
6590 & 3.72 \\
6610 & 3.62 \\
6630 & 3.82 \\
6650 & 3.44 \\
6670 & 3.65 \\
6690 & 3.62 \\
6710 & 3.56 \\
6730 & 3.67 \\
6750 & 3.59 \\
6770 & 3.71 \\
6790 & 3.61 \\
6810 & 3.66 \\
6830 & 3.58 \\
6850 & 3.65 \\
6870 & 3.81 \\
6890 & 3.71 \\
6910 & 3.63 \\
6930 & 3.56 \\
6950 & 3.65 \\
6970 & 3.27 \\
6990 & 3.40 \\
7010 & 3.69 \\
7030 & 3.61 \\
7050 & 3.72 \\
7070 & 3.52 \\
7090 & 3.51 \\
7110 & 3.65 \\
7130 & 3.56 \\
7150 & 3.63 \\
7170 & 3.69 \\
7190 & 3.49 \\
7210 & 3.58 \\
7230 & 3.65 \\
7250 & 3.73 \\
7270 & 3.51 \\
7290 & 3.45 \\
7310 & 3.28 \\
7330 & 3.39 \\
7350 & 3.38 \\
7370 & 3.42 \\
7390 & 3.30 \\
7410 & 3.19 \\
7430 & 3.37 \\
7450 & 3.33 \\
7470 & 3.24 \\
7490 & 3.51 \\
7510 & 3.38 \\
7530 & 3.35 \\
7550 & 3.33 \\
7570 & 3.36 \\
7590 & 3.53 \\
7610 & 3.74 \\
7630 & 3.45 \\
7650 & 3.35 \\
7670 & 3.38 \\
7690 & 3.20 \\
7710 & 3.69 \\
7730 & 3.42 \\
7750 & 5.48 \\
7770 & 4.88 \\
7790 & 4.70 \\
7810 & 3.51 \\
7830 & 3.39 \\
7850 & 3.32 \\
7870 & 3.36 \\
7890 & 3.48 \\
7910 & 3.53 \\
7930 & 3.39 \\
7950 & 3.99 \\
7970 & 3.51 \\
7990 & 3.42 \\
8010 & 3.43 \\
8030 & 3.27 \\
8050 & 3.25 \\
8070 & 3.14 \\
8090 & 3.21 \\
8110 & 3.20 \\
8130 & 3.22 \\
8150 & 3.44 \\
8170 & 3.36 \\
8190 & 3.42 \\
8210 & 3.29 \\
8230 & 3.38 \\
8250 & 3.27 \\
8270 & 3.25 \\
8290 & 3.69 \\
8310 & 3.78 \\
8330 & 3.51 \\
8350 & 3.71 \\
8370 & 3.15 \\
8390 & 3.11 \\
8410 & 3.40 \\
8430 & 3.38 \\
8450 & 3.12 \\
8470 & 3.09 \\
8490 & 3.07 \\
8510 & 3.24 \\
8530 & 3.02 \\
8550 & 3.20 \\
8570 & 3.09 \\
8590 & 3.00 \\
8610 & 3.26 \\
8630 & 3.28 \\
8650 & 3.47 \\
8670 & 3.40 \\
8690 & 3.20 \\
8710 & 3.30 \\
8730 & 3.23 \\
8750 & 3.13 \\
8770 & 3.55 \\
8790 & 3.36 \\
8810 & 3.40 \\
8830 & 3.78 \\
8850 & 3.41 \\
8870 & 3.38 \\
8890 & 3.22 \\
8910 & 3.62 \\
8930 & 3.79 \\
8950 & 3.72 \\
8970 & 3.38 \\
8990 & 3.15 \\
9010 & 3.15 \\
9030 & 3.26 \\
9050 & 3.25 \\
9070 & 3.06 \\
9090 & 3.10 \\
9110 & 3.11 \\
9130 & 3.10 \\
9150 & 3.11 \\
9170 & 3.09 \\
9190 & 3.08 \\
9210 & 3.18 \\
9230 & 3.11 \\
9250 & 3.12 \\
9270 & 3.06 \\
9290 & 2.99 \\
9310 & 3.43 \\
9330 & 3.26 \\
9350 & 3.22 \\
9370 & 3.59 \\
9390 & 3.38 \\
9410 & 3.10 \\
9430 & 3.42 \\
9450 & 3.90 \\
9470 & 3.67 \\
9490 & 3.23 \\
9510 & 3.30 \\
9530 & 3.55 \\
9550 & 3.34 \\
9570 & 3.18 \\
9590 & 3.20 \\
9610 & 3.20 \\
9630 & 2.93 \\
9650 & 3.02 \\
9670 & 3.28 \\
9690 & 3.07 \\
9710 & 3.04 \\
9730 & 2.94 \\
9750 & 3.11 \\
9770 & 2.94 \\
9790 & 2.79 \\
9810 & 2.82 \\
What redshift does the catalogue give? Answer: 0.18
